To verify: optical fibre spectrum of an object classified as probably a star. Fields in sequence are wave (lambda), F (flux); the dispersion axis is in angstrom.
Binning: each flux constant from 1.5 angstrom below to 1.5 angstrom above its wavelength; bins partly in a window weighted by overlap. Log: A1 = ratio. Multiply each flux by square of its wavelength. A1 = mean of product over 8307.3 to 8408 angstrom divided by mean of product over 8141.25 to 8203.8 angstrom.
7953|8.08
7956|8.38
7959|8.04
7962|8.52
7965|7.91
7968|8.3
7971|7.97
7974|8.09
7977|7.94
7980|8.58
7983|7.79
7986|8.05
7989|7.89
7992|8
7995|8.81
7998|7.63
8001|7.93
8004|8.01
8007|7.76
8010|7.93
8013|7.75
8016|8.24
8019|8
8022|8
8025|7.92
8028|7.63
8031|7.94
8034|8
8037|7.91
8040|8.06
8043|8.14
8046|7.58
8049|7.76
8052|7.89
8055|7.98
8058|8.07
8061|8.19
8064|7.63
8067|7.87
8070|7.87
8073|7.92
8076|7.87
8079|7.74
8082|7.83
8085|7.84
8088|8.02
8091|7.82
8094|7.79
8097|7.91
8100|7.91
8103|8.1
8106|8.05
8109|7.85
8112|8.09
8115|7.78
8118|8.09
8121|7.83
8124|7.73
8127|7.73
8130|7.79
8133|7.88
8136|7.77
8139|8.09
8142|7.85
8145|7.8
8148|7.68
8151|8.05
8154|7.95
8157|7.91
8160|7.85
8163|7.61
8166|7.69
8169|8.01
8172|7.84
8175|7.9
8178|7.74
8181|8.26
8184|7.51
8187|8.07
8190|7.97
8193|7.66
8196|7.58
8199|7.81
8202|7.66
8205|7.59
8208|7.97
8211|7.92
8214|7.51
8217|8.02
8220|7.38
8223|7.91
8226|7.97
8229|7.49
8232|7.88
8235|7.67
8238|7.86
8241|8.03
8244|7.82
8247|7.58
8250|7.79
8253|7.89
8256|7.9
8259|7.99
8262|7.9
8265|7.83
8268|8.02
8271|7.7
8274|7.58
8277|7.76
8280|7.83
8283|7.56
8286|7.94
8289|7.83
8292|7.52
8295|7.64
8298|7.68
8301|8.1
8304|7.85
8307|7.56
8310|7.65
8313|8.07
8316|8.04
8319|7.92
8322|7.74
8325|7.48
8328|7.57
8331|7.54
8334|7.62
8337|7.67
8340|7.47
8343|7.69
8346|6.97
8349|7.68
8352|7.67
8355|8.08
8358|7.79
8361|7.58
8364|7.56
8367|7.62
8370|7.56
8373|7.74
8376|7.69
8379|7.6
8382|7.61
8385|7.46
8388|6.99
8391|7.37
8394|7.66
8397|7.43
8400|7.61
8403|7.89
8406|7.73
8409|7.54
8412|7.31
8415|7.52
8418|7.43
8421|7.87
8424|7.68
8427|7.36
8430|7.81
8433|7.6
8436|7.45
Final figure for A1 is 1.02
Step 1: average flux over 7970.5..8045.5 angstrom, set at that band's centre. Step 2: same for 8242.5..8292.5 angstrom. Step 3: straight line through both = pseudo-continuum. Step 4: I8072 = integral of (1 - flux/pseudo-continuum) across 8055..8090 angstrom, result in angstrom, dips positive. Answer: 0.2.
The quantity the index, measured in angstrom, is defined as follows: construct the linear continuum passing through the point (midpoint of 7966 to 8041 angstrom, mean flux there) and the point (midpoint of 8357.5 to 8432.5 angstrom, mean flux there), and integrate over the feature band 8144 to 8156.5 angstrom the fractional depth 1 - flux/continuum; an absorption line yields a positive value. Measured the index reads -0.1 angstrom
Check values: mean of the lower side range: 8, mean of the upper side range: 7.57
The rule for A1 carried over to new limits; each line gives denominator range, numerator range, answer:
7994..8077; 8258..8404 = 1.04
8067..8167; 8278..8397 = 1.03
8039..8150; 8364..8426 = 1.03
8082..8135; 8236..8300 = 1.03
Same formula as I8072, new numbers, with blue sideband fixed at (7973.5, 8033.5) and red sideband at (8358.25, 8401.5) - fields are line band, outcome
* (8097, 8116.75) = -0.2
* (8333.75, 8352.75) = 0.1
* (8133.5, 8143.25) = -0.1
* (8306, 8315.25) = -0.2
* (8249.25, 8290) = -0.8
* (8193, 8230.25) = 0.1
